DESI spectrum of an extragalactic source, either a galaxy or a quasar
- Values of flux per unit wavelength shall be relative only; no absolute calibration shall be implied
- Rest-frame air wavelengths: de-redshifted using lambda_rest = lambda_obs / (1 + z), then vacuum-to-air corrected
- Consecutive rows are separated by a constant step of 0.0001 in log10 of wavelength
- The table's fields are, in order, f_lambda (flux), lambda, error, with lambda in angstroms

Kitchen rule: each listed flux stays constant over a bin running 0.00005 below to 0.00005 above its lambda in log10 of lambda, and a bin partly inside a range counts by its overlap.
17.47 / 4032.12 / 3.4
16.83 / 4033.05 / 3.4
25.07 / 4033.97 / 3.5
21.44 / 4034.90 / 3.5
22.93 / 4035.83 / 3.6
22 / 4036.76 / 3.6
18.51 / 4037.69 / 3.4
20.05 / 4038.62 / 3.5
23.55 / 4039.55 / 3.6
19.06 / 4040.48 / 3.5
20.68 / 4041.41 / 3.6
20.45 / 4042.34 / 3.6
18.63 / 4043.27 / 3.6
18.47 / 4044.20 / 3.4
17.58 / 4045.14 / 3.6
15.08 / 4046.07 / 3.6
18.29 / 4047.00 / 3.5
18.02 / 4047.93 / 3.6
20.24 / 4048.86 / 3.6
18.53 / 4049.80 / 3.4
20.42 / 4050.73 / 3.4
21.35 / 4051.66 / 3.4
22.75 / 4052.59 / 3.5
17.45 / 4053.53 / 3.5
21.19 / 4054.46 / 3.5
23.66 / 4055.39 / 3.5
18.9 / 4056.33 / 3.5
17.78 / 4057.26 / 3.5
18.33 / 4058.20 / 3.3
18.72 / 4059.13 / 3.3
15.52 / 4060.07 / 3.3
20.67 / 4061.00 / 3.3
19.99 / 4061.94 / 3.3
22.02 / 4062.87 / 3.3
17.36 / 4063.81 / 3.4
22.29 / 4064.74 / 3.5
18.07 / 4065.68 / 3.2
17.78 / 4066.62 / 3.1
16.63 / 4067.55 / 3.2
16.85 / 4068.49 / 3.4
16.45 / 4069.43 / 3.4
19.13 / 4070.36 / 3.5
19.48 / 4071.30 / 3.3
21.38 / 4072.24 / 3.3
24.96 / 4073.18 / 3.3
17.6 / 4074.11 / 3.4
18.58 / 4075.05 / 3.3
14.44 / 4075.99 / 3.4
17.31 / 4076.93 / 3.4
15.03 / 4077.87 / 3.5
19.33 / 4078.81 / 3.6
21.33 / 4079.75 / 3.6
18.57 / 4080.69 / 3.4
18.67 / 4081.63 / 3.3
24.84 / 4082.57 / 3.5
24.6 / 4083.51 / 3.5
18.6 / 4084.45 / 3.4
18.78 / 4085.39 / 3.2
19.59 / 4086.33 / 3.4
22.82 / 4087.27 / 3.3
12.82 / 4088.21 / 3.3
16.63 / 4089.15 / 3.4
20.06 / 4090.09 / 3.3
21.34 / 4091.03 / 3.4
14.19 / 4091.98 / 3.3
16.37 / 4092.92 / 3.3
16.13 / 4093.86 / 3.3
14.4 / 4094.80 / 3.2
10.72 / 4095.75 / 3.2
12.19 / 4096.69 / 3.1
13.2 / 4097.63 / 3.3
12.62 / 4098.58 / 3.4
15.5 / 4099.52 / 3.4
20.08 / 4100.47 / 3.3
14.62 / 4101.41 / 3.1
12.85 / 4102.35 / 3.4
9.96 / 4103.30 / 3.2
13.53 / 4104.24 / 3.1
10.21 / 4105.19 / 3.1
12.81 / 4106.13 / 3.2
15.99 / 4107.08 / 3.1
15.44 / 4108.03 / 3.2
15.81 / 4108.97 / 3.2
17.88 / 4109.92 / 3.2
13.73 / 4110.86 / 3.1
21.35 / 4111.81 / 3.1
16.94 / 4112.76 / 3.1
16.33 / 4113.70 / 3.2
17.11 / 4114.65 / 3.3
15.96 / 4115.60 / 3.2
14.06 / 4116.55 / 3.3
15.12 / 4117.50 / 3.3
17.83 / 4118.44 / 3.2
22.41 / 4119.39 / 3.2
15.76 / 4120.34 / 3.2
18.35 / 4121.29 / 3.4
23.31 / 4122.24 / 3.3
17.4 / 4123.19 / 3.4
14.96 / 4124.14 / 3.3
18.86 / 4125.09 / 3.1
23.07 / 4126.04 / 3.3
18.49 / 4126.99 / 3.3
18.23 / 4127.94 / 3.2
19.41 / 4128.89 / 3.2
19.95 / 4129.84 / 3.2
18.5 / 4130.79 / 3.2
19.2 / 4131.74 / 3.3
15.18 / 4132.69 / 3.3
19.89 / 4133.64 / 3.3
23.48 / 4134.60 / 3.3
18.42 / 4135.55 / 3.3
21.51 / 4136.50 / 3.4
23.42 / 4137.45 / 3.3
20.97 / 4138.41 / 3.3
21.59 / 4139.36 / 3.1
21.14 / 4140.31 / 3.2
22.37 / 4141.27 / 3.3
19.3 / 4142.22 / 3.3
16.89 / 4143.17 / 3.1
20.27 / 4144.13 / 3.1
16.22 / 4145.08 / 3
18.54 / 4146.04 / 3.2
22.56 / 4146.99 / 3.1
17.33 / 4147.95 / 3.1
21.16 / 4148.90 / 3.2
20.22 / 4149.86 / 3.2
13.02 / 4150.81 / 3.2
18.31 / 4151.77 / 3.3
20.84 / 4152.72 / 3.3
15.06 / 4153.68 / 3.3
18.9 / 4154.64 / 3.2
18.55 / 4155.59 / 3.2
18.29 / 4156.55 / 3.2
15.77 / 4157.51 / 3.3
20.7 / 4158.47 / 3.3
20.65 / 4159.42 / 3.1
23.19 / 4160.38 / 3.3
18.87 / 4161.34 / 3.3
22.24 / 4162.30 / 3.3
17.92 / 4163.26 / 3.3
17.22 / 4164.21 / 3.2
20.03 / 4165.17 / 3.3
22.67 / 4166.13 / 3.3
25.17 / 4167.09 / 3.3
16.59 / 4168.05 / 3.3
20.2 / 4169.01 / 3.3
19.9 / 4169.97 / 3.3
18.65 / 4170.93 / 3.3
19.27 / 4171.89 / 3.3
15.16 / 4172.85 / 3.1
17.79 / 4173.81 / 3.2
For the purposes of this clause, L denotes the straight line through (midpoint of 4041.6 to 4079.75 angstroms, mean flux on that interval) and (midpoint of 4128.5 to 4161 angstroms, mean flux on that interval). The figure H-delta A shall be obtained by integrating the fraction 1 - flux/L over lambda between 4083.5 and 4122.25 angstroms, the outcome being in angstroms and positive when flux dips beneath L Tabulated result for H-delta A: 6.0 angstroms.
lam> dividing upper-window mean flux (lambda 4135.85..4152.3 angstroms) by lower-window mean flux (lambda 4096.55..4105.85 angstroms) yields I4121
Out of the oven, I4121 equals 1.5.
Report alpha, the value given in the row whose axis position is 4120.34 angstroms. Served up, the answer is 15.76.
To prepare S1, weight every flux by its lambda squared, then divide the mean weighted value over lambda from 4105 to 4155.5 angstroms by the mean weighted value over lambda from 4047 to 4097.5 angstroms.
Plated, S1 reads 1.01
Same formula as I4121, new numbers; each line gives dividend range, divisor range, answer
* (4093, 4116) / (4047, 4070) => 0.77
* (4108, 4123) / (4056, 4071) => 0.94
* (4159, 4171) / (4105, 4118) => 1.29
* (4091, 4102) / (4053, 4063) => 0.76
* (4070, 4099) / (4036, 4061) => 0.92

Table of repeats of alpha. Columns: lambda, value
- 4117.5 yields 15.12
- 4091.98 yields 14.19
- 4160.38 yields 23.19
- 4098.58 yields 12.62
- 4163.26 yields 17.92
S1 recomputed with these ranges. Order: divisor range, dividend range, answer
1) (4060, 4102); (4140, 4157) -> 1.08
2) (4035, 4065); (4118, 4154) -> 1.02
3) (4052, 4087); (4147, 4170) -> 1.04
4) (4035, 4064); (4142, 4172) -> 1.03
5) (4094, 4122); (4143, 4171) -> 1.28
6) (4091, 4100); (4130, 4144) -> 1.43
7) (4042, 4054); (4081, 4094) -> 1.02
